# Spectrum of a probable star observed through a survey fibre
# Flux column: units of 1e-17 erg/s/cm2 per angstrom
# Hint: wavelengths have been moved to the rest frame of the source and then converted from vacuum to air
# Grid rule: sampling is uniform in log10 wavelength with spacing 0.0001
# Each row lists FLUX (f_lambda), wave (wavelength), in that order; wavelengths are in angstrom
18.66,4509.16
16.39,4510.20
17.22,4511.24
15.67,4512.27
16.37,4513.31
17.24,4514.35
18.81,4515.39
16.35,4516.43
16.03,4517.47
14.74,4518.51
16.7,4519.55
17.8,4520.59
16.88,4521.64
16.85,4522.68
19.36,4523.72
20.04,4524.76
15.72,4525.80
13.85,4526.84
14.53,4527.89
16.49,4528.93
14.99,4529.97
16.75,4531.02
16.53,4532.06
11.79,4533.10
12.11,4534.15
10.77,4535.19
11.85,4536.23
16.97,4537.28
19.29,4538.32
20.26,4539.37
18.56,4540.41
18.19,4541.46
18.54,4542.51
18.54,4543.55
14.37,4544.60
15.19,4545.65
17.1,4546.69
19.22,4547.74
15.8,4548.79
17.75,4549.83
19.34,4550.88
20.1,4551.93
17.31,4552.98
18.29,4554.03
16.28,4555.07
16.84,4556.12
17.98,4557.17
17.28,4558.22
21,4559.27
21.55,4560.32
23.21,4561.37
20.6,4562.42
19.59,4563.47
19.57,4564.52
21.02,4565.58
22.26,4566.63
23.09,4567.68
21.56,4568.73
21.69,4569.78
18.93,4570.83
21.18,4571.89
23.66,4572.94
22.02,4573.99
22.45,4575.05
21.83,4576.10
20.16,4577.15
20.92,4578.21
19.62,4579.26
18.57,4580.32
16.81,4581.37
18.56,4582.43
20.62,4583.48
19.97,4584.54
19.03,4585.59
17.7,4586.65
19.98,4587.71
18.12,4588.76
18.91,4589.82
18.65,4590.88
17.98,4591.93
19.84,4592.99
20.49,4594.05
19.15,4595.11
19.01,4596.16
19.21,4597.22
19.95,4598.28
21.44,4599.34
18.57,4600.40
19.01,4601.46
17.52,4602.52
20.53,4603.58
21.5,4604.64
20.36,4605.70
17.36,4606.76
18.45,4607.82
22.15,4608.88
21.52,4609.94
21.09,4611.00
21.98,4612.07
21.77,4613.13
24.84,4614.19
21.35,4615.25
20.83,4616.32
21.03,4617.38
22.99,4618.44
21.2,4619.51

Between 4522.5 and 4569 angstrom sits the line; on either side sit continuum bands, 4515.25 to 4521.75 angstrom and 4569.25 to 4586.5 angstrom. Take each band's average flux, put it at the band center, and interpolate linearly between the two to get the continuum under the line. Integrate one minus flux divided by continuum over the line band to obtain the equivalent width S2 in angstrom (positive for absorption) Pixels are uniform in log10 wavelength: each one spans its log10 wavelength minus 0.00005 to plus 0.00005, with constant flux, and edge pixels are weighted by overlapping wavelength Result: 1.6 angstrom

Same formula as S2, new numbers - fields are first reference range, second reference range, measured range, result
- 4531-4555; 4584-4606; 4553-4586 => -3.8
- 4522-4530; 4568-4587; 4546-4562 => 0.1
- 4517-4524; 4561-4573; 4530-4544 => 1.8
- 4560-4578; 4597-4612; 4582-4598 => 1.1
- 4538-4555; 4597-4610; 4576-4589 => -0.2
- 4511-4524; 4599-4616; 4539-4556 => 0.3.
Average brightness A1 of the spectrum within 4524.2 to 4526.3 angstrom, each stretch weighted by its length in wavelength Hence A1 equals 18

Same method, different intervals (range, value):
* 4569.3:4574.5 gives 21.5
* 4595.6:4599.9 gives 19.9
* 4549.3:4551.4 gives 18.6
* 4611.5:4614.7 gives 22.8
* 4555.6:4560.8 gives 18.9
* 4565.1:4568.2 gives 22.2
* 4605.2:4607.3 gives 18.8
